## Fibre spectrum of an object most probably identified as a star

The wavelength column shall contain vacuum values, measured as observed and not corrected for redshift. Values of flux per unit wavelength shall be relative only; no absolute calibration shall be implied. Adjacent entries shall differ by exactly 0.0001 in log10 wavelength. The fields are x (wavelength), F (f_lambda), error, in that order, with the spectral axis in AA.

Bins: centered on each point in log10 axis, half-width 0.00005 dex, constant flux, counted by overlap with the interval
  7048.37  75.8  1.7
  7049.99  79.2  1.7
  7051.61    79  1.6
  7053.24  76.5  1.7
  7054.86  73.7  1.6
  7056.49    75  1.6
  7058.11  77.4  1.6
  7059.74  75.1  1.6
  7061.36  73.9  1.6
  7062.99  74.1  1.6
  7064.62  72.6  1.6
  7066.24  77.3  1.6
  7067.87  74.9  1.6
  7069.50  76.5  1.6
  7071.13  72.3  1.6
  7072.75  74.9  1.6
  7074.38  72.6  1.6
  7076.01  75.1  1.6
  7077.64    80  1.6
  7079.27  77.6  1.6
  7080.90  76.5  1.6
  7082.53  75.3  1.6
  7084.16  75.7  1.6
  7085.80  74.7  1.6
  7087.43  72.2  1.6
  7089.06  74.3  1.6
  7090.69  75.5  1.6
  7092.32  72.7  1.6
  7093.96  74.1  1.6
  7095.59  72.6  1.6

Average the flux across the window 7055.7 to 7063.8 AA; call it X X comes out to 75.1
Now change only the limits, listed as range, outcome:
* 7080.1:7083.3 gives 75.9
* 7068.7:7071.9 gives 74.4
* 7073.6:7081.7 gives 76.4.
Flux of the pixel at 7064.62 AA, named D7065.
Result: 72.6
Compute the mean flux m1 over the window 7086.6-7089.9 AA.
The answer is 73.4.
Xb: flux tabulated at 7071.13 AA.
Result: 72.3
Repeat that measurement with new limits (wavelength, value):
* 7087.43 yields 72.2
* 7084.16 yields 75.7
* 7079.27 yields 77.6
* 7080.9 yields 76.5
